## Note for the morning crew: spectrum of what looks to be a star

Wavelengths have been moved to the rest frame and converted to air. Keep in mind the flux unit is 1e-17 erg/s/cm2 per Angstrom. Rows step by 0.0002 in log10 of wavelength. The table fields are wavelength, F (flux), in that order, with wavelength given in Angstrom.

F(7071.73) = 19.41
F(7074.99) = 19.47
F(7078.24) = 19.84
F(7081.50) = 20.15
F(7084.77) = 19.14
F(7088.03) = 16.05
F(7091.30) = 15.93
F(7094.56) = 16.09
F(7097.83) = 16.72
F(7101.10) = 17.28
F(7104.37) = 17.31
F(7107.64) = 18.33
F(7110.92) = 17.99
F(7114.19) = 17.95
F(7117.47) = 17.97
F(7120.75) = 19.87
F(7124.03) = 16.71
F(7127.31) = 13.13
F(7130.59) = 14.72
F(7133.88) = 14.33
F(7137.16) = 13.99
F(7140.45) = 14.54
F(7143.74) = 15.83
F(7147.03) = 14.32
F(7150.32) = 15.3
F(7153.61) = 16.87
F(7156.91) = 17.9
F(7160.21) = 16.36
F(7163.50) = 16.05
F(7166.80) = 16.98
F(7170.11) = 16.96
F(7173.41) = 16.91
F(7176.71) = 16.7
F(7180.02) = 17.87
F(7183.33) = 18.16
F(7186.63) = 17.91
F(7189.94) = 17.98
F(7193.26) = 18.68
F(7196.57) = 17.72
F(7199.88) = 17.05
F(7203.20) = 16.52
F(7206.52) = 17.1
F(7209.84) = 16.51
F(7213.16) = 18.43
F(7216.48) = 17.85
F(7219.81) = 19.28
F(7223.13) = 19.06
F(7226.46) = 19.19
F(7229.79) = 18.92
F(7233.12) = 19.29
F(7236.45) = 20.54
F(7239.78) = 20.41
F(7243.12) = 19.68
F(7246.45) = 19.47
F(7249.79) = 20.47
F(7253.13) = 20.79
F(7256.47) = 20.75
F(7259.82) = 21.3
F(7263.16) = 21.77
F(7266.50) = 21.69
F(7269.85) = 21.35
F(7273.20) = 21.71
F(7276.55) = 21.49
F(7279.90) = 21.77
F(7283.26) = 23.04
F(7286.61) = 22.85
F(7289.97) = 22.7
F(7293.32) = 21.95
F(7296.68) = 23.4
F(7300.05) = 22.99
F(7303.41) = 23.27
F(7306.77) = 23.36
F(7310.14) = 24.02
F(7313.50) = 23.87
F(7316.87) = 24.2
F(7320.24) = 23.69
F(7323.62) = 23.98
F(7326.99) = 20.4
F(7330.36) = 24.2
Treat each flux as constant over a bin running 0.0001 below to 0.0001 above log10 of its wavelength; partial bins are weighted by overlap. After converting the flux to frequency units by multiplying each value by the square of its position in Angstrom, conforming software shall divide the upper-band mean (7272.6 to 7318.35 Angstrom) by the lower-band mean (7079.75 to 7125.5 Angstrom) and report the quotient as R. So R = 1.37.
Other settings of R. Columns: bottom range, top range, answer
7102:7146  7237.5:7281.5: 1.33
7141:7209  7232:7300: 1.30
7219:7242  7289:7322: 1.22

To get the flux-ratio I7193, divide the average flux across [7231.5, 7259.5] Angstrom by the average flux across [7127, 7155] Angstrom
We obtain 1.36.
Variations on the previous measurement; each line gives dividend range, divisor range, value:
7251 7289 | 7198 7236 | 1.19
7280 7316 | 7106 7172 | 1.42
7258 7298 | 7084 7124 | 1.26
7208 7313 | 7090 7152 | 1.29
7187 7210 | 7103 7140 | 1.06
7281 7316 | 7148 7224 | 1.33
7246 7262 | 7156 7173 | 1.23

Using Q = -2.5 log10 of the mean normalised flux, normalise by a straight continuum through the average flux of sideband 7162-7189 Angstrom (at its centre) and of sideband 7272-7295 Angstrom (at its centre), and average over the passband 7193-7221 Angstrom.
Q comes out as 0.06 mag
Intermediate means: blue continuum 17.2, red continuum 22.2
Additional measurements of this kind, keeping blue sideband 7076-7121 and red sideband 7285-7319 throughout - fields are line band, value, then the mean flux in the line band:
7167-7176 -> 0.171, 16.9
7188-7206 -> 0.167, 17.6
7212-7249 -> 0.109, 19.3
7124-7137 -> 0.284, 14.4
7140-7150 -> 0.263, 15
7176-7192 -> 0.134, 17.8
